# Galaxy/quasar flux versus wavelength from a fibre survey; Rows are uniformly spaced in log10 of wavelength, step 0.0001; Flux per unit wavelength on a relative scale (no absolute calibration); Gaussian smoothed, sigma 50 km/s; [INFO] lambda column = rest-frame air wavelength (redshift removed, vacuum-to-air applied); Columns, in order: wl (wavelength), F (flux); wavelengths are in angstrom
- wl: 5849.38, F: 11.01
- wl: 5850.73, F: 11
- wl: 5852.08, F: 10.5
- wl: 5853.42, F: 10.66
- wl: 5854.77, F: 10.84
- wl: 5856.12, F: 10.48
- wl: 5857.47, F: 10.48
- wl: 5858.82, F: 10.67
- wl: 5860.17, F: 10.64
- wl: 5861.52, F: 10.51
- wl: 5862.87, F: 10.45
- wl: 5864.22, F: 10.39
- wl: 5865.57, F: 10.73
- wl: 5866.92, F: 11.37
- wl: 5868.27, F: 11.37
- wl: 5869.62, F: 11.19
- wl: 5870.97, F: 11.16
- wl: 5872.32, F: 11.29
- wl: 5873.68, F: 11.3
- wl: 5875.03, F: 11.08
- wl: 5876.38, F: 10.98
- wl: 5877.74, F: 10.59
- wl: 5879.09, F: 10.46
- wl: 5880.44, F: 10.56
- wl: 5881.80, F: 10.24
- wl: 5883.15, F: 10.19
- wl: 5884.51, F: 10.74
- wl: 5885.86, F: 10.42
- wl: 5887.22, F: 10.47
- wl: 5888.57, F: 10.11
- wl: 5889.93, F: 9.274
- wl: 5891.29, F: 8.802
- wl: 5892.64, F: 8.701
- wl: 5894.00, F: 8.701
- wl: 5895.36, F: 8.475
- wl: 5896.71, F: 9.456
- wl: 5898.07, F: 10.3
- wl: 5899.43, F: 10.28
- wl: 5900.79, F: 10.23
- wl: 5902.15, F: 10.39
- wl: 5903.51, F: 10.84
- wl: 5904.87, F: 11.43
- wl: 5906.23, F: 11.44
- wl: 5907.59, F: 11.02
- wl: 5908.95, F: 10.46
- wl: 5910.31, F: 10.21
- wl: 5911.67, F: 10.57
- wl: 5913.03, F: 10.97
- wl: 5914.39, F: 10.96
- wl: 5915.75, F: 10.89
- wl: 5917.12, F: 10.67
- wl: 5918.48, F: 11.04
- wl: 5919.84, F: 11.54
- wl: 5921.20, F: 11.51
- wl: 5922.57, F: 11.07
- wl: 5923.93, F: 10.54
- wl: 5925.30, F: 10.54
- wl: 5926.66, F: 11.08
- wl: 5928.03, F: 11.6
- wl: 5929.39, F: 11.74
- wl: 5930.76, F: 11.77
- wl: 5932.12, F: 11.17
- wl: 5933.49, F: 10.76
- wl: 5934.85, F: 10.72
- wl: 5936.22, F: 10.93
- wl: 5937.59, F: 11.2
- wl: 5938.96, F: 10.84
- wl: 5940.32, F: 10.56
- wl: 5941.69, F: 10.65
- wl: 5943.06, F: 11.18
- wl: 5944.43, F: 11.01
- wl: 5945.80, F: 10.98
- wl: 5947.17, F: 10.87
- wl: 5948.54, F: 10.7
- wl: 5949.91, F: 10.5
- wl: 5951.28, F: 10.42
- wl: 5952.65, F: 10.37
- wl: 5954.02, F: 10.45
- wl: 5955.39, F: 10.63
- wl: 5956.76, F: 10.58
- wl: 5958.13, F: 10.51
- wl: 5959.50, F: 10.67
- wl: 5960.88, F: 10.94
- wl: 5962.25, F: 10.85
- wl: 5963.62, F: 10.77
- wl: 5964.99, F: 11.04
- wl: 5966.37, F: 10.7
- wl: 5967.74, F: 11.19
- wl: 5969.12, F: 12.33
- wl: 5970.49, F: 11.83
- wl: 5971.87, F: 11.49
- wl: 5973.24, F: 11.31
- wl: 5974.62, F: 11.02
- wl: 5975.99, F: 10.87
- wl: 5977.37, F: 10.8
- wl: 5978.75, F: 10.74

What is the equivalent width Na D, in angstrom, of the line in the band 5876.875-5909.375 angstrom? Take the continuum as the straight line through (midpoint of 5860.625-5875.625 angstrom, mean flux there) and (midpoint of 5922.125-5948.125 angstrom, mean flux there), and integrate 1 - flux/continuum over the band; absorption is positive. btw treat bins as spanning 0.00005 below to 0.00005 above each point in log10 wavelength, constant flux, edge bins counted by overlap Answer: 2.5 angstrom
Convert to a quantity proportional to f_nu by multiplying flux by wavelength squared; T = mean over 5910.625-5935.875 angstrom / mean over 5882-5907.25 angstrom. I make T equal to 1.11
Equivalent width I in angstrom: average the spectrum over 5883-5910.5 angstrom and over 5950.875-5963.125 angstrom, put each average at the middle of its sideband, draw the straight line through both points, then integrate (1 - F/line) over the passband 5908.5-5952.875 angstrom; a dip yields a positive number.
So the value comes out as -2.3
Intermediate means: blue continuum 10.1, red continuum 10.6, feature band 10.9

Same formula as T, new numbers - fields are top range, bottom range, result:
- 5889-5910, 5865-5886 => 0.93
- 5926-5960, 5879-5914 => 1.08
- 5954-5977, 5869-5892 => 1.08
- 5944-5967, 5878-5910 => 1.08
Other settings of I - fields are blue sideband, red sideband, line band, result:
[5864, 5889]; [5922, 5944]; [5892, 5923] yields 1.2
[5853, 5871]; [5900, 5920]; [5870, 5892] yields 0.6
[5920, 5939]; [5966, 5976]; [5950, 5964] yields 0.9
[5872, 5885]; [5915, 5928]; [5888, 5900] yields 1.7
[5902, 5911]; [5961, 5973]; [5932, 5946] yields 0.2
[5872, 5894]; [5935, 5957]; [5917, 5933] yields -0.9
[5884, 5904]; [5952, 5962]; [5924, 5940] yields -1.2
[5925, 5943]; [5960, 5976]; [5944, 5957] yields 0.6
